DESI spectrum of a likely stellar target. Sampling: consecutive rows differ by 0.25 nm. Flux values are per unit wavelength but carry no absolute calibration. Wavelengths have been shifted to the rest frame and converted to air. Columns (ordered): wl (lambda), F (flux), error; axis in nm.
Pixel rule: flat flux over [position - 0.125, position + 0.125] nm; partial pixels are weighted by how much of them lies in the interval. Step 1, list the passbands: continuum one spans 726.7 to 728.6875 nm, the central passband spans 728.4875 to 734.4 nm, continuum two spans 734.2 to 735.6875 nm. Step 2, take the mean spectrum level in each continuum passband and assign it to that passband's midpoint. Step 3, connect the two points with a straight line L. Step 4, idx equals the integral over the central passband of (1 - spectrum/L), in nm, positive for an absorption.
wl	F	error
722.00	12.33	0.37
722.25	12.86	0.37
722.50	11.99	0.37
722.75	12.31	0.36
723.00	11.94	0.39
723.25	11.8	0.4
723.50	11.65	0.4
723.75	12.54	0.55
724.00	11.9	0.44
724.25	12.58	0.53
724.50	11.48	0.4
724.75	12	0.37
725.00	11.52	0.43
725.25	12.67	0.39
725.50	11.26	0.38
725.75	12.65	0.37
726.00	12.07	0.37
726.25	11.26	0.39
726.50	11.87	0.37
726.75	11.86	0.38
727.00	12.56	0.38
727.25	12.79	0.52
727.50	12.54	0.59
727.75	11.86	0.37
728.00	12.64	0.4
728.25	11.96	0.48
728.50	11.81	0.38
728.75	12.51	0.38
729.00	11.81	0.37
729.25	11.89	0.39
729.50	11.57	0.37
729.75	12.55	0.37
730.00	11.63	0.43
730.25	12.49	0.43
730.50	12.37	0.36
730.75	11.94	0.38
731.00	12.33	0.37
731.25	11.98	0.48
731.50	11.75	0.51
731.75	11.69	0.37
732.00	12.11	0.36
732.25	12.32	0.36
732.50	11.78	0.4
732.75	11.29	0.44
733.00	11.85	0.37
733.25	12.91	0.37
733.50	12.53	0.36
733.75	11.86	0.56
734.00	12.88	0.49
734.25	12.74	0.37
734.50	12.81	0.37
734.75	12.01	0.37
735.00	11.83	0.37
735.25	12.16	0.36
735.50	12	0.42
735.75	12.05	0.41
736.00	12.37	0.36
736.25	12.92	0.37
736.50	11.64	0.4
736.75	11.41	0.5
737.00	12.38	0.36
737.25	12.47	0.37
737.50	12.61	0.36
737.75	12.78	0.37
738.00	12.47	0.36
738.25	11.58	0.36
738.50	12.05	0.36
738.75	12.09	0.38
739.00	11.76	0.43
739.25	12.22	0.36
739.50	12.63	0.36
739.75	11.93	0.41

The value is 0.06 nm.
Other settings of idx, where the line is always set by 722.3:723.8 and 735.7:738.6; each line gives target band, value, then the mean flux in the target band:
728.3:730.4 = 0.02 nm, 12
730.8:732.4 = 0.02 nm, 12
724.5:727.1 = 0.03 nm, 11.9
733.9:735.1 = -0.03 nm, 12.5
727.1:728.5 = -0.02 nm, 12.3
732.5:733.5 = 0.01 nm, 12.1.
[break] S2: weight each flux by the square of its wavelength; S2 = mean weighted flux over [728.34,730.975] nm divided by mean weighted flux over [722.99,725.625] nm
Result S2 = 1.0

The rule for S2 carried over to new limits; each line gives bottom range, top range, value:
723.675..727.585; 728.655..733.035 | 1.01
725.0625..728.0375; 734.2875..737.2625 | 1.03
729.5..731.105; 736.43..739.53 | 1.02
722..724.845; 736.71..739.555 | 1.05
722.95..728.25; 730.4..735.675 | 1.03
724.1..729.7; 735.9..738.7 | 1.04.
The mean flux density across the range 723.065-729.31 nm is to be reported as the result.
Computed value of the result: 12.1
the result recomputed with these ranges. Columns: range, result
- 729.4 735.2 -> 12.1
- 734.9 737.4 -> 12.1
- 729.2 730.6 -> 12.1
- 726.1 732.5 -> 12.1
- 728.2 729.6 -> 11.9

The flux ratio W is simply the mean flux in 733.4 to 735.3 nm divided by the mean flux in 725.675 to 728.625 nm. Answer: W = 1.02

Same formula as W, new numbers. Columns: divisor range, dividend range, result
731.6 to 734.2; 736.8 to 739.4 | 1.01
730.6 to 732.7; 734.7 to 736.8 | 1.01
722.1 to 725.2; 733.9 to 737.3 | 1.02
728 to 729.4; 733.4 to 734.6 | 1.04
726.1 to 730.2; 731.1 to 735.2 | 1.01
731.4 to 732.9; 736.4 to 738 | 1.04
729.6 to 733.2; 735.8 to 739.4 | 1.01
